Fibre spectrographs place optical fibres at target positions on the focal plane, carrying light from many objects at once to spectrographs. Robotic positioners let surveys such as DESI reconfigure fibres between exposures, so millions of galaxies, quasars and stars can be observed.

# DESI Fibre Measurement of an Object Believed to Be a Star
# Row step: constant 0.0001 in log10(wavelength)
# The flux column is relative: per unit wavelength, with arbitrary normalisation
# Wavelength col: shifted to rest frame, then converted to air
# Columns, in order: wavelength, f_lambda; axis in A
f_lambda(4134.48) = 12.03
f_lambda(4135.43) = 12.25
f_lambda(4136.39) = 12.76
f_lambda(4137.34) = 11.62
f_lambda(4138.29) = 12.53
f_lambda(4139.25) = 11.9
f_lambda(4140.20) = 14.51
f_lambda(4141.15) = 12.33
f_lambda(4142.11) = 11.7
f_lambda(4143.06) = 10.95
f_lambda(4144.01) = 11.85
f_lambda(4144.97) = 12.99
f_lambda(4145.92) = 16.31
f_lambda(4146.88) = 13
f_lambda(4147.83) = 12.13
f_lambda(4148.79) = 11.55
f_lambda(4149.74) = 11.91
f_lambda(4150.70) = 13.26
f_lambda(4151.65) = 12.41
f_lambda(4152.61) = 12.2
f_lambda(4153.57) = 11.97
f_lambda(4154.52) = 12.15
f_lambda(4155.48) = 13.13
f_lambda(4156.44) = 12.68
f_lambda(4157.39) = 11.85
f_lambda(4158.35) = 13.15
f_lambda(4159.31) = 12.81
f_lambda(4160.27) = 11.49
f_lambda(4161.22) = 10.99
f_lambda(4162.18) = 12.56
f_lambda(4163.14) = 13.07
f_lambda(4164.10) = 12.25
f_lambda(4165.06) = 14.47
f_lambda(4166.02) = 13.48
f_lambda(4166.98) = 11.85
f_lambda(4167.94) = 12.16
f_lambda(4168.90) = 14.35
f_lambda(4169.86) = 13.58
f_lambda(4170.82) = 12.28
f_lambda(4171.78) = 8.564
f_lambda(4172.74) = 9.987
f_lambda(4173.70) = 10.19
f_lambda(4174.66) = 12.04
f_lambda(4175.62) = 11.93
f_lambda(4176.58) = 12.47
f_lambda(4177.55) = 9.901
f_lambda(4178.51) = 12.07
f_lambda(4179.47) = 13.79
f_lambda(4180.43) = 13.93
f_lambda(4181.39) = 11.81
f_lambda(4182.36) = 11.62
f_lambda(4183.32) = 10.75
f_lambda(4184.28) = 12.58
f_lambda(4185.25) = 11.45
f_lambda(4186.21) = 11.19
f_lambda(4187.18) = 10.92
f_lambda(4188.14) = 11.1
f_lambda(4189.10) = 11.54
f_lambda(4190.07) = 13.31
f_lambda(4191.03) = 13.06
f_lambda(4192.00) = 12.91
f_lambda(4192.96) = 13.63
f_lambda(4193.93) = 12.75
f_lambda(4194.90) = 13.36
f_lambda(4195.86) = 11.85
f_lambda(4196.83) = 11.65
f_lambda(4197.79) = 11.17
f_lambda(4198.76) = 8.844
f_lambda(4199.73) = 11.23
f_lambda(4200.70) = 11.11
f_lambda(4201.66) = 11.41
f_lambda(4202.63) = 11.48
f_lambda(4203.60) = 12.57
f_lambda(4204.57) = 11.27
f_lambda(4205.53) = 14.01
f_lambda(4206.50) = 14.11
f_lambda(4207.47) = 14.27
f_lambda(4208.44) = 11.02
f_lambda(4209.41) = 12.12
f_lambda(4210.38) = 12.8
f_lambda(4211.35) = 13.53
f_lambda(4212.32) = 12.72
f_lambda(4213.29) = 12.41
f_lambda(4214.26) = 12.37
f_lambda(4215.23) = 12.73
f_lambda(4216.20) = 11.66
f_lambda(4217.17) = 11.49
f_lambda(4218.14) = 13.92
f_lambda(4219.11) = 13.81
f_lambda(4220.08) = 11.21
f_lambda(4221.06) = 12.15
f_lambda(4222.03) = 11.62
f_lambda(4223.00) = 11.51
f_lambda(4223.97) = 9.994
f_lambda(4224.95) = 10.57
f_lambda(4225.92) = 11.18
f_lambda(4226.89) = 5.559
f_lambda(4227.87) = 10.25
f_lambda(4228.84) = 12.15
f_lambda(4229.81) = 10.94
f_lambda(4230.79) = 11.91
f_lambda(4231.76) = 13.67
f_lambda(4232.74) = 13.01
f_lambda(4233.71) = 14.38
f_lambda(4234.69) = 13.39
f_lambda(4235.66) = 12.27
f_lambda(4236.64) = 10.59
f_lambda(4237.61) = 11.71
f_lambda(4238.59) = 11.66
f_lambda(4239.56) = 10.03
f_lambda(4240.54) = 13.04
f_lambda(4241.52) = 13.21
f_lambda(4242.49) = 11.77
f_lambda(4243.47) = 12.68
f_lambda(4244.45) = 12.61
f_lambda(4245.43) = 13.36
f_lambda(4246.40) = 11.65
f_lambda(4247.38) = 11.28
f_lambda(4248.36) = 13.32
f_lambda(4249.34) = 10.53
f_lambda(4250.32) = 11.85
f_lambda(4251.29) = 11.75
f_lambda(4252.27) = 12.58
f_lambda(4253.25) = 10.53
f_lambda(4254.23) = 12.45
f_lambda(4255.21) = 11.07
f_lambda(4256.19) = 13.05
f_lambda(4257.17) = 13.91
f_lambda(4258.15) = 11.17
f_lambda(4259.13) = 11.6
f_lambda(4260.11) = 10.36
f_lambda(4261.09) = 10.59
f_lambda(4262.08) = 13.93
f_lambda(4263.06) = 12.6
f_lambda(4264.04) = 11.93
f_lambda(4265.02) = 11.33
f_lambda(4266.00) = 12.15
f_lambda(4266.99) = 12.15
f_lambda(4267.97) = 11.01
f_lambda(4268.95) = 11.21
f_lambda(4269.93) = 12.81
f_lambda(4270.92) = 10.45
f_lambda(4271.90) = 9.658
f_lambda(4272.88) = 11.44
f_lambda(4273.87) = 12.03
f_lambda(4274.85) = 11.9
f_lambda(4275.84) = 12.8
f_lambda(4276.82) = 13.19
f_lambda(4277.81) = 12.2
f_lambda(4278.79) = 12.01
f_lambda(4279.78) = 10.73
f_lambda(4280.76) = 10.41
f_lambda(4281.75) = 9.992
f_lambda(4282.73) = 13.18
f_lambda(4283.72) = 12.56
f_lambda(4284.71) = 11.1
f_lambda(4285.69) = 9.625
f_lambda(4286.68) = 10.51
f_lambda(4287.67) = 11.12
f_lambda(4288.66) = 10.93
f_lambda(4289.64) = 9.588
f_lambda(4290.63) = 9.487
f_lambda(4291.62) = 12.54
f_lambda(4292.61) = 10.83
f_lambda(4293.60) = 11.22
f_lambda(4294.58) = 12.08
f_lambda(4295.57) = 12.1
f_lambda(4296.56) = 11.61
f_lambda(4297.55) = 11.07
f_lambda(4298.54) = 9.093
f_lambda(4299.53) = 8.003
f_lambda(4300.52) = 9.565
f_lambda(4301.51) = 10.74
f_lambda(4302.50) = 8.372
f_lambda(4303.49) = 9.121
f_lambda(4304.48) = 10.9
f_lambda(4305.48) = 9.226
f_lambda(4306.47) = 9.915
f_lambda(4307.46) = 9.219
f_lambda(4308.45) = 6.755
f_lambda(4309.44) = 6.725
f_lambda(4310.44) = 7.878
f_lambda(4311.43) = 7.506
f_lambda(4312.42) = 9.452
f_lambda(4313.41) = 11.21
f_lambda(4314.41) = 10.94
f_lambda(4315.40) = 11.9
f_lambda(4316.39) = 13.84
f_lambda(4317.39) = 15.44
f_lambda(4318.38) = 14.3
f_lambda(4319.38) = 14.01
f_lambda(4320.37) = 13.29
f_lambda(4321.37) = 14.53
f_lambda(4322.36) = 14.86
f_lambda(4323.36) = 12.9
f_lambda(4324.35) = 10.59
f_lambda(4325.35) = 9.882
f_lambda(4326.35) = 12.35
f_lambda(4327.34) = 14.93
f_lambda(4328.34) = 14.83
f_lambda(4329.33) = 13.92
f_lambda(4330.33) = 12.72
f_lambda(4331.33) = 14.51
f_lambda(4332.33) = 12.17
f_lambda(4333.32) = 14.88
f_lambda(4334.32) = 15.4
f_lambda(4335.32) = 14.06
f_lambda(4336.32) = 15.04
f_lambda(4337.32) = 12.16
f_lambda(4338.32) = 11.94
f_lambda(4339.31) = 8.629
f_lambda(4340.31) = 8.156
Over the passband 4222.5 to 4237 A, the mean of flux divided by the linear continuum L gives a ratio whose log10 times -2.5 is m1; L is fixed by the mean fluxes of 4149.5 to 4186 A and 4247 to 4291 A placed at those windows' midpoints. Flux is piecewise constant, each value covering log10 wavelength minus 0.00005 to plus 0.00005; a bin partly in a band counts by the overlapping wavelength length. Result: 0.03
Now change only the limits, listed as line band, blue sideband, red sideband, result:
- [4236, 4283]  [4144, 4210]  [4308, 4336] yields 0.044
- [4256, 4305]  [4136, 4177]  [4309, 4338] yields 0.122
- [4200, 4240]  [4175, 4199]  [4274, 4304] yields -0.027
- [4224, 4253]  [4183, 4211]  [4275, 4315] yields -0.041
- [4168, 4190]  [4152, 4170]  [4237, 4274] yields 0.063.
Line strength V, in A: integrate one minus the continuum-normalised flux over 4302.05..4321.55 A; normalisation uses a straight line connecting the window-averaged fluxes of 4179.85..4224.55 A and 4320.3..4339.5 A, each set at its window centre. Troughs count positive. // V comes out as 3.6 A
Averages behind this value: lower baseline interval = 12.1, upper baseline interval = 13.3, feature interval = 10.7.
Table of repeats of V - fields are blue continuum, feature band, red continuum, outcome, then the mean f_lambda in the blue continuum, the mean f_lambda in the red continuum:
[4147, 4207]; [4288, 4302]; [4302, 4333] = 1.2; 12.1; 11.6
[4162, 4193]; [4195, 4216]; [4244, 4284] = -0.2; 12.1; 11.8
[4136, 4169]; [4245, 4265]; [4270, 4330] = -0.6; 12.6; 11.2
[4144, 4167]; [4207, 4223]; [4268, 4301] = -0.7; 12.6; 11.1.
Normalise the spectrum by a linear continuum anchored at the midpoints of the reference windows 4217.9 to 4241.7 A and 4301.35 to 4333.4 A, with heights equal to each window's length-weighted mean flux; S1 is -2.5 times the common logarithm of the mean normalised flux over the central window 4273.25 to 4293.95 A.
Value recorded 0.03 mag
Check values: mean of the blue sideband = 11.7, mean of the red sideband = 11.6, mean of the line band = 11.3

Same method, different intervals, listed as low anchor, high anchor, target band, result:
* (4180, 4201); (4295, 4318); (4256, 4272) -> -0.10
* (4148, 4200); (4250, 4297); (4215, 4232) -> 0.04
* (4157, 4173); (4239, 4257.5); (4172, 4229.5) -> 0.03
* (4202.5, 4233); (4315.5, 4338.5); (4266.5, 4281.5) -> 0.11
